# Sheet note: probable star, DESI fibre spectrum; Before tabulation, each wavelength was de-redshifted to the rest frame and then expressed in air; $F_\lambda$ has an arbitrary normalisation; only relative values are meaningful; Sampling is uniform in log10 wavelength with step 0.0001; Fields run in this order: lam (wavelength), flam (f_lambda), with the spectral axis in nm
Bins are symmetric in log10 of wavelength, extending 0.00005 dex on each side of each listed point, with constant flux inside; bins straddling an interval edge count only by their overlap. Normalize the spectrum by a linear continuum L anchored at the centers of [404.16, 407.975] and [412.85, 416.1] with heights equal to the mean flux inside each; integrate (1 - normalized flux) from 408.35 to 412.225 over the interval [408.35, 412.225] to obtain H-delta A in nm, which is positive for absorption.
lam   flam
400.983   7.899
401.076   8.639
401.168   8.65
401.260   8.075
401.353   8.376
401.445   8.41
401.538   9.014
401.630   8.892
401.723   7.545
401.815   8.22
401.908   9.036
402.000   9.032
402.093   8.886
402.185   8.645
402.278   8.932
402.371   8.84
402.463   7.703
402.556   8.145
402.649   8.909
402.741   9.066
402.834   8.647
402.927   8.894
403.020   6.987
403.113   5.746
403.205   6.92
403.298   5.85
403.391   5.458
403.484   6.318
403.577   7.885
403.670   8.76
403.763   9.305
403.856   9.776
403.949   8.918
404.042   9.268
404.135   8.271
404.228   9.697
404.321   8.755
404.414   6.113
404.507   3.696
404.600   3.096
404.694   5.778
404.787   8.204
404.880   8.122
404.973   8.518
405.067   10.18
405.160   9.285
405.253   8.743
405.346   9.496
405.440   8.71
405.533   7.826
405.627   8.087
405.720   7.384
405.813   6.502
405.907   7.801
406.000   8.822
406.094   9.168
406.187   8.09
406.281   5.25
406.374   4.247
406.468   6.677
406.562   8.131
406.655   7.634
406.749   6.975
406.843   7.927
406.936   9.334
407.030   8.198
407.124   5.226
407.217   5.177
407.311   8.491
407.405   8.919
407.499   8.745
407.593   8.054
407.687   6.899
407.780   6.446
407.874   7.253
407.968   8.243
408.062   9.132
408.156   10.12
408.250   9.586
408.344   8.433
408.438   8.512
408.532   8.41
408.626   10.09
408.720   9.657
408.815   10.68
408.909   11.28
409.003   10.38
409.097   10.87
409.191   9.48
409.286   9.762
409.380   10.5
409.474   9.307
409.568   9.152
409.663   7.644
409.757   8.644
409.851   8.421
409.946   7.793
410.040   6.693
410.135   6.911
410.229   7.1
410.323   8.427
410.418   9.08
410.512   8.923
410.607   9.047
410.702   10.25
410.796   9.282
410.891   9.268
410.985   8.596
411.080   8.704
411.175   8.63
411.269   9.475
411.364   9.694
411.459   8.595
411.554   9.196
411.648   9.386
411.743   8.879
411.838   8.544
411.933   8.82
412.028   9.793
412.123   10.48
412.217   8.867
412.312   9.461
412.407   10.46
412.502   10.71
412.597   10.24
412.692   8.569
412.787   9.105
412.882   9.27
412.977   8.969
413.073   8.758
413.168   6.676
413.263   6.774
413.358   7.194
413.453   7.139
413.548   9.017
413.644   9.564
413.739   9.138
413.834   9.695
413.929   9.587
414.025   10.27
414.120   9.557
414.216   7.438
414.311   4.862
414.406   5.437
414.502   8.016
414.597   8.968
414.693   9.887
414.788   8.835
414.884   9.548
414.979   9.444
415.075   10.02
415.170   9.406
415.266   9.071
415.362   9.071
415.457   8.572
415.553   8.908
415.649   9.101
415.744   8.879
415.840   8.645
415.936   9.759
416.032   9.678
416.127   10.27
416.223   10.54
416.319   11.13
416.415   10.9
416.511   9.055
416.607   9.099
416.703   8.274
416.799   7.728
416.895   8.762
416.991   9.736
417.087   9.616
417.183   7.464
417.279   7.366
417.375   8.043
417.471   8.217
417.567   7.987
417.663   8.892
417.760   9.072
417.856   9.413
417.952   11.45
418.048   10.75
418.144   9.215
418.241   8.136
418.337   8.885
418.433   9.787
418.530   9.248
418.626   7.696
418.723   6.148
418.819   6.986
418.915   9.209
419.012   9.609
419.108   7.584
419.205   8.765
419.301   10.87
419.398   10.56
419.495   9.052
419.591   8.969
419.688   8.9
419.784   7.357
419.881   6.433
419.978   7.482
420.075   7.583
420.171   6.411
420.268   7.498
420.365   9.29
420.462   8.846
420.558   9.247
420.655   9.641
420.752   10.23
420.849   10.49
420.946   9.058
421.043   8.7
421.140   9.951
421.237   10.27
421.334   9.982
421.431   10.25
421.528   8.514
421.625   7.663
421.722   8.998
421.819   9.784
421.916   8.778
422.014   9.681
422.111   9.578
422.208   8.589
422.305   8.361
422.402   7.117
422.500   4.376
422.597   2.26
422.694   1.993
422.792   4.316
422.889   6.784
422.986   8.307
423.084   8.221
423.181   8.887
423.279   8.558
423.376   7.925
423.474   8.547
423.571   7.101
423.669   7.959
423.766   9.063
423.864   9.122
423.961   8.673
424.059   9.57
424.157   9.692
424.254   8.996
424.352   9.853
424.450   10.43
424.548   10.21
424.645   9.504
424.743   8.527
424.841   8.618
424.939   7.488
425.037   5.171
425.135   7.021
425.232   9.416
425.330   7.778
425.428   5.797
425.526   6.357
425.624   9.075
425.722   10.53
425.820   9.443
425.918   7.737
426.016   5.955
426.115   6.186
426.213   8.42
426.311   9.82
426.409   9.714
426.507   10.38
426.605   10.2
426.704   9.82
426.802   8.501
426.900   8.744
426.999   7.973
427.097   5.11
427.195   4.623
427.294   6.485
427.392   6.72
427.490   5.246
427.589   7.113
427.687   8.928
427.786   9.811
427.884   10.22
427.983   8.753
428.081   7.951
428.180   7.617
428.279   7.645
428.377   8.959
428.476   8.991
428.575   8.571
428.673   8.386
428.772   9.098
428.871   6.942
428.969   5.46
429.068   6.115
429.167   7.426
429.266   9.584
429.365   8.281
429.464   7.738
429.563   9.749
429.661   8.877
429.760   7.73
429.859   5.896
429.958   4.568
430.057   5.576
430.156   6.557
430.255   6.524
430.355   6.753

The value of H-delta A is -0.47 nm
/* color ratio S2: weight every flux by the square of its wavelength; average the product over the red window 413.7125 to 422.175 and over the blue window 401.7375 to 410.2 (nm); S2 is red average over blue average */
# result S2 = 1.16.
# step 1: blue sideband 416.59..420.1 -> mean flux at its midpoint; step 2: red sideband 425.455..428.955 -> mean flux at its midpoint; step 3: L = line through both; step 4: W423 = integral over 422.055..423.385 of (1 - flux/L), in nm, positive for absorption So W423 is 0.26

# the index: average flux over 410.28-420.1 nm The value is 8.91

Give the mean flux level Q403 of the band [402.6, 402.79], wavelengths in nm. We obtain 8.98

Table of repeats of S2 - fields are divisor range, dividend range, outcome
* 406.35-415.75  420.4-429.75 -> 1.01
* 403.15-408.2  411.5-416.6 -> 1.22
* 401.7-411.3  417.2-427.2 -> 1.10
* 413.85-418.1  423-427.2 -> 0.98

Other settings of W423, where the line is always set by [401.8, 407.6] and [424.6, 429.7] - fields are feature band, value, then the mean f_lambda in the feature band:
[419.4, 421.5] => -0.24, 8.88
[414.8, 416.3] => -0.28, 9.41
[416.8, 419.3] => -0.25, 8.75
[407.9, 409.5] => -0.36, 9.64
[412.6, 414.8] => -0.14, 8.41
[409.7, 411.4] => -0.15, 8.6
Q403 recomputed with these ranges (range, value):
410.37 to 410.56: 8.98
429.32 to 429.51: 8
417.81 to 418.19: 10.2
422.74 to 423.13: 6.86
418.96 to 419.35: 9.2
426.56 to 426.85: 9.48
